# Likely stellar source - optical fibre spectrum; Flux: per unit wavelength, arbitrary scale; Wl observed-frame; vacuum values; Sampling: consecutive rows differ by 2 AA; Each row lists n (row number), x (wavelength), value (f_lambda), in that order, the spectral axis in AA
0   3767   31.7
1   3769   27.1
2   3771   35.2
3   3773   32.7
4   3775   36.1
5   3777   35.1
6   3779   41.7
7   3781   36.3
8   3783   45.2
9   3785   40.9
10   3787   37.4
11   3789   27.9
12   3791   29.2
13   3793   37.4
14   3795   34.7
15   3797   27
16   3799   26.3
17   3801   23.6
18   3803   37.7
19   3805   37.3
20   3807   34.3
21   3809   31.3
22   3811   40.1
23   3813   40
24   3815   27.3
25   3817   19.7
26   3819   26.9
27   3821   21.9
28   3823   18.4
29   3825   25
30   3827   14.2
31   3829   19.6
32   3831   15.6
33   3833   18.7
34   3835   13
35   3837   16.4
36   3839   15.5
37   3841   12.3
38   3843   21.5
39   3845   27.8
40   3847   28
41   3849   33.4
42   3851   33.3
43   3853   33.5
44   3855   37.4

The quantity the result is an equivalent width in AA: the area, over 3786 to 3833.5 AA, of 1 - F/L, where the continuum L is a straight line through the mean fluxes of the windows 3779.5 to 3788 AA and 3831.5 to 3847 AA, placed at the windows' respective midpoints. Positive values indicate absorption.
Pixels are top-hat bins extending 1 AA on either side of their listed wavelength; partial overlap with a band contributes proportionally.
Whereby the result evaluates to 3.1 AA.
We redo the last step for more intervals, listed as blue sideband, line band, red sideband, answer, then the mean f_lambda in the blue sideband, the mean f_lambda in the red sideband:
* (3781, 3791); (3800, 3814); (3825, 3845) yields -3.3 AA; 36.8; 17.3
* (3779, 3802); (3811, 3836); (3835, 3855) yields 5.3 AA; 33.6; 24.7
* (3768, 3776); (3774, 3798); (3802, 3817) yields -1.7 AA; 32.8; 34.4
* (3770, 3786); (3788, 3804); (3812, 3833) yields 0.6 AA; 37.9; 22.7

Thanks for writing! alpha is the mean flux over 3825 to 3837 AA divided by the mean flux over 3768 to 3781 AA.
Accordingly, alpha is 0.49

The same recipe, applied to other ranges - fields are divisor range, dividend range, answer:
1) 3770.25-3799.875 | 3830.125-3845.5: 0.50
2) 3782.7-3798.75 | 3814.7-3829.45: 0.63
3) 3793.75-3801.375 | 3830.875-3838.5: 0.56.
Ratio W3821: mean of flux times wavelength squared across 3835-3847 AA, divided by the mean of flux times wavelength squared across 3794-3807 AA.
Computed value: 0.62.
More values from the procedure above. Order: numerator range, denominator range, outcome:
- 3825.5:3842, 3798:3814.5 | 0.48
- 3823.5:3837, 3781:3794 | 0.50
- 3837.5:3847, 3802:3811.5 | 0.57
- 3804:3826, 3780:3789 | 0.77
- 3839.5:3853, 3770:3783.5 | 0.73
